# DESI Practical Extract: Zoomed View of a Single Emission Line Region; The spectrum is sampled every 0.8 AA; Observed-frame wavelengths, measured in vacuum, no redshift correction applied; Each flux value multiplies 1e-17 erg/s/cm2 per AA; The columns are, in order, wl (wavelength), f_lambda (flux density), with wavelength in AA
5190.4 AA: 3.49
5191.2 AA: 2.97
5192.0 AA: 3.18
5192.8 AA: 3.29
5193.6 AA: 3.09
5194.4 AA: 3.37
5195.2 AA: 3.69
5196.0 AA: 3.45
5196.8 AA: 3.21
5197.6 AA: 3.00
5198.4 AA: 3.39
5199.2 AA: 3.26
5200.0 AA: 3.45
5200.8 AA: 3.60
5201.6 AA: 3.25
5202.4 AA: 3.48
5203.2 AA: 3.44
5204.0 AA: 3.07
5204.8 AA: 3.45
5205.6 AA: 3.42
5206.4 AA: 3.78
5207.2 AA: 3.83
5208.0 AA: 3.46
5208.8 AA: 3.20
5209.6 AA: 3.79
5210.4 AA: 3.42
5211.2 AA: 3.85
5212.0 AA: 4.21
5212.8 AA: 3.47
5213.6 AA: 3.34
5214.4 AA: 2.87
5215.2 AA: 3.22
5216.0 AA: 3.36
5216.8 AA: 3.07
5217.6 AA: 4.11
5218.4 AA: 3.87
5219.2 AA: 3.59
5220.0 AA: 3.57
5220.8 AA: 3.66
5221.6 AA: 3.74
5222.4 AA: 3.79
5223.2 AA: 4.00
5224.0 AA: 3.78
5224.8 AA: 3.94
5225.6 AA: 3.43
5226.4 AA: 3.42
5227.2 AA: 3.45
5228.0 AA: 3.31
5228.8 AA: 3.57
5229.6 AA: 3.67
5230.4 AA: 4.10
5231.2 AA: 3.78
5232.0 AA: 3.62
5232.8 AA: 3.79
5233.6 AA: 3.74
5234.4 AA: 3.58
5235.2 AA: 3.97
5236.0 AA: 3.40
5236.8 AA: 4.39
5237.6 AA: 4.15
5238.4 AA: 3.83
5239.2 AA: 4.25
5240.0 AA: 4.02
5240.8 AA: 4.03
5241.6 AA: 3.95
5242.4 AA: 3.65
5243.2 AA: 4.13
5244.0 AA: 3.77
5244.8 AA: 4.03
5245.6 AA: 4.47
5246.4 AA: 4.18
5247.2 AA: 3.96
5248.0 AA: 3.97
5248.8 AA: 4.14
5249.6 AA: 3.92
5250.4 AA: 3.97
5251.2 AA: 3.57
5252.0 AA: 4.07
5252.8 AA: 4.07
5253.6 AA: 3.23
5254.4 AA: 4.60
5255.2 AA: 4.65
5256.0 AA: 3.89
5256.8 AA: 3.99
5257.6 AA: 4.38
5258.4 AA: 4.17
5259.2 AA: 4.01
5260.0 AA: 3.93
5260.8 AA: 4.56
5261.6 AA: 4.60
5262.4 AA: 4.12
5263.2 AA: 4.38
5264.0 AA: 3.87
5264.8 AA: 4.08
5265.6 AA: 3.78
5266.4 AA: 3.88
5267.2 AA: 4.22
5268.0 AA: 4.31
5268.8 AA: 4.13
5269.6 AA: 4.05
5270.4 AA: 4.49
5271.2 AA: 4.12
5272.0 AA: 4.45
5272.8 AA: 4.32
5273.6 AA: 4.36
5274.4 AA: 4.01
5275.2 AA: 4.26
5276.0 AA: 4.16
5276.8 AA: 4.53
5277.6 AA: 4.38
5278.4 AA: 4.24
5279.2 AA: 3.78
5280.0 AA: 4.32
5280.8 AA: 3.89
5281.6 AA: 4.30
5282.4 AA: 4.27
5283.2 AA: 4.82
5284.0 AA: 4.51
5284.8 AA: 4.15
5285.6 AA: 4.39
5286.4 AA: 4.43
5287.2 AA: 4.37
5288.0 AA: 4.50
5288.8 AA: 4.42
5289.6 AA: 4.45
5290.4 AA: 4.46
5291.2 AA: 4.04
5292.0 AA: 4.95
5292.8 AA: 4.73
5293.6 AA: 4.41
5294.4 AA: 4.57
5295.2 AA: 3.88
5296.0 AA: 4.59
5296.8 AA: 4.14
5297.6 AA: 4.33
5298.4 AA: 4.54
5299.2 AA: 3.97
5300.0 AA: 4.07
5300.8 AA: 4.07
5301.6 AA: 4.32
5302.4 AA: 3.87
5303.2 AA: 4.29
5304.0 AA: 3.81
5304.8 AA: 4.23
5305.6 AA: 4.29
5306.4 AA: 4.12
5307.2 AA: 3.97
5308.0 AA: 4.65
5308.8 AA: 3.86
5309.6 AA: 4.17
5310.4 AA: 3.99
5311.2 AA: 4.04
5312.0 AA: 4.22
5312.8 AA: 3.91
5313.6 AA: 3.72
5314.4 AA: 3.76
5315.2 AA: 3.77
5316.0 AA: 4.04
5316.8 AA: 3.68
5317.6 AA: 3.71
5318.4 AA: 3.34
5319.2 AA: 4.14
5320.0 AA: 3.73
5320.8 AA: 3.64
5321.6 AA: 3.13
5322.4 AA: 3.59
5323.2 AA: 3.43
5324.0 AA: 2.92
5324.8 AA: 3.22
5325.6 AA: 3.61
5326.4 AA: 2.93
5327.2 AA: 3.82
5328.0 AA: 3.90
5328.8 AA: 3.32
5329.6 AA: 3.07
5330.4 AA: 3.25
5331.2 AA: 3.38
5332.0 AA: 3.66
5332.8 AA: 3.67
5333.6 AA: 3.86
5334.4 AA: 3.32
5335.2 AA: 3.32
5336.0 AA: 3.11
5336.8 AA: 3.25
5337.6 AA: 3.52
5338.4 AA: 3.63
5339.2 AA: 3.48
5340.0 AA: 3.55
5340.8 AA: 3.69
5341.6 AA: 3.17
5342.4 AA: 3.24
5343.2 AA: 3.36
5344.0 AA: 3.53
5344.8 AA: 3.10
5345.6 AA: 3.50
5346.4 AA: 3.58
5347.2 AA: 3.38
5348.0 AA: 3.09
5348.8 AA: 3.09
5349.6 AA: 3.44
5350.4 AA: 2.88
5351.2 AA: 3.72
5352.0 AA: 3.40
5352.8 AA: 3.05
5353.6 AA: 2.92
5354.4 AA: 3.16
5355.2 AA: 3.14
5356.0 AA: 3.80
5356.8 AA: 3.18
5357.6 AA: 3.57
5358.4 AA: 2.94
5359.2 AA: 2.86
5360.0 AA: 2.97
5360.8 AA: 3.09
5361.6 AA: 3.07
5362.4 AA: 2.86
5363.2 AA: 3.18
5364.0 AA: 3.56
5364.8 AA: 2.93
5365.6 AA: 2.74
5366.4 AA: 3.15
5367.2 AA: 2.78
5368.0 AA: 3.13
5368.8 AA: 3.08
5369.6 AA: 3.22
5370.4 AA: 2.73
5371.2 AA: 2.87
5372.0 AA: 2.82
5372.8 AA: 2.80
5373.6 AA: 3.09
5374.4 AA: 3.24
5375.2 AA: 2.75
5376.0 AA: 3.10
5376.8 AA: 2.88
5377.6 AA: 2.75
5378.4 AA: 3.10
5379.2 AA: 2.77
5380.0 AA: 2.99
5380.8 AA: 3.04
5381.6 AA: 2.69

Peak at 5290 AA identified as C III] 1909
